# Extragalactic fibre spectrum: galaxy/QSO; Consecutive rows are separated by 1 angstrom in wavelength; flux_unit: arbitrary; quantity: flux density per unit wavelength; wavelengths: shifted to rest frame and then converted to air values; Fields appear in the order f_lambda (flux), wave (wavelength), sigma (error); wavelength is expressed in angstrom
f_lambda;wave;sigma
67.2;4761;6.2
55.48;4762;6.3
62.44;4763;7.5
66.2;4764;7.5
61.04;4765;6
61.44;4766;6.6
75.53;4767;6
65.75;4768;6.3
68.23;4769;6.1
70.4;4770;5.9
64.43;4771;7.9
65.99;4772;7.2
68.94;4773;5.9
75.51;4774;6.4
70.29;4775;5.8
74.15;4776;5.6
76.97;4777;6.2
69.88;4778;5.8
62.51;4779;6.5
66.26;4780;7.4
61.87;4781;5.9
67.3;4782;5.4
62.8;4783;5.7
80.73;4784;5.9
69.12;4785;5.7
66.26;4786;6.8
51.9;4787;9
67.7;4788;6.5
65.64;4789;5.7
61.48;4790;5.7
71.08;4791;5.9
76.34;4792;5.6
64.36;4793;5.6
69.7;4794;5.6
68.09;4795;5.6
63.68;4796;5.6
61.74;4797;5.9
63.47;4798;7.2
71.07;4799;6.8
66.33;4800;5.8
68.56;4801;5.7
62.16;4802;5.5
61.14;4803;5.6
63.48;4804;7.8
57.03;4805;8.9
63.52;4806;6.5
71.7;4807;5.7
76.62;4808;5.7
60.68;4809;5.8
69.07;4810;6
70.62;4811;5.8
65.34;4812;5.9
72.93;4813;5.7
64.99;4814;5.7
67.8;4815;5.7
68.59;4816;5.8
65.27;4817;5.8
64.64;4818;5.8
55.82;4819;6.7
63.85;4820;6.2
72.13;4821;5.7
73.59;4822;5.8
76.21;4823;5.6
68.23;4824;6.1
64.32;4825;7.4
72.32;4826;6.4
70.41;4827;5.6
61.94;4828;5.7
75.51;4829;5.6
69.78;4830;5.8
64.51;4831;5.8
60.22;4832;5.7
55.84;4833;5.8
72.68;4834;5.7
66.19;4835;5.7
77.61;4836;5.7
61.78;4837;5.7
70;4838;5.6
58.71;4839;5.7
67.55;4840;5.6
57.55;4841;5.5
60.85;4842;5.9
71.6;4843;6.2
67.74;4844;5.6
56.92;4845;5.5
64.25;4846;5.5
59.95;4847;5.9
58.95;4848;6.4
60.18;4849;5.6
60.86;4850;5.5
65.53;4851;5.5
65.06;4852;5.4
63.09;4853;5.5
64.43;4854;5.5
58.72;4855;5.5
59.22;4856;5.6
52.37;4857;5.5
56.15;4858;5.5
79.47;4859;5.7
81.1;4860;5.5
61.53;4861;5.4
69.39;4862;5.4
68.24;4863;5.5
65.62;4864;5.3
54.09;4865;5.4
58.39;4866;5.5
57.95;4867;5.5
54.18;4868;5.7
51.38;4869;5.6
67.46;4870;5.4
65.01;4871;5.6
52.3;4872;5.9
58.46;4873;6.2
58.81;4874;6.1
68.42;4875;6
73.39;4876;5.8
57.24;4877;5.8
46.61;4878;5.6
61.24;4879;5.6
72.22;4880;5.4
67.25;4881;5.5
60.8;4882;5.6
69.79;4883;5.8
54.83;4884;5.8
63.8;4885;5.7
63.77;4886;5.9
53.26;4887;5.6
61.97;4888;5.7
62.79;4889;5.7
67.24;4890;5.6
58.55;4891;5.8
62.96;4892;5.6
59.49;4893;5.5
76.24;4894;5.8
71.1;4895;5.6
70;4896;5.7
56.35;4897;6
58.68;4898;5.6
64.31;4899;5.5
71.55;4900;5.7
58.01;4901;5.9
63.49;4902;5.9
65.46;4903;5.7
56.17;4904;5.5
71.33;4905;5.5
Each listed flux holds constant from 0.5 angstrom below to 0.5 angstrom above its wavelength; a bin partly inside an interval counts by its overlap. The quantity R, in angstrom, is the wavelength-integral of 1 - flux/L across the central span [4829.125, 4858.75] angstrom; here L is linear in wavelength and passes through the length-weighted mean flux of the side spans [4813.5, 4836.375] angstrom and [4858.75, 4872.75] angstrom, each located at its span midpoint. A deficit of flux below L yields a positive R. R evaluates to 0.9 angstrom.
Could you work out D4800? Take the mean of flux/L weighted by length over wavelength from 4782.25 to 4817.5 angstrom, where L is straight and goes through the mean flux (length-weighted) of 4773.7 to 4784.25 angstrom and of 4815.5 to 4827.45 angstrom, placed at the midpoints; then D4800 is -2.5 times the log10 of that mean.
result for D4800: 0.03 mag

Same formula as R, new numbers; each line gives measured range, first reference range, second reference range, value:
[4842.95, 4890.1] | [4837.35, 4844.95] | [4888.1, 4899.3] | 1.52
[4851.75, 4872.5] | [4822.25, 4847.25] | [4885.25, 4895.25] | 0.90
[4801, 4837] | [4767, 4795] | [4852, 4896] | -0.61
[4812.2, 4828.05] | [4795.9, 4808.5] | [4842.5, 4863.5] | -0.69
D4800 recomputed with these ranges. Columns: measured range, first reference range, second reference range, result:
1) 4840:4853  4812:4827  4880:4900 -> 0.061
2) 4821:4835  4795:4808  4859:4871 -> -0.062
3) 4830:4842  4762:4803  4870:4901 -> 0.001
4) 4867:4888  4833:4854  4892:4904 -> 0.059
